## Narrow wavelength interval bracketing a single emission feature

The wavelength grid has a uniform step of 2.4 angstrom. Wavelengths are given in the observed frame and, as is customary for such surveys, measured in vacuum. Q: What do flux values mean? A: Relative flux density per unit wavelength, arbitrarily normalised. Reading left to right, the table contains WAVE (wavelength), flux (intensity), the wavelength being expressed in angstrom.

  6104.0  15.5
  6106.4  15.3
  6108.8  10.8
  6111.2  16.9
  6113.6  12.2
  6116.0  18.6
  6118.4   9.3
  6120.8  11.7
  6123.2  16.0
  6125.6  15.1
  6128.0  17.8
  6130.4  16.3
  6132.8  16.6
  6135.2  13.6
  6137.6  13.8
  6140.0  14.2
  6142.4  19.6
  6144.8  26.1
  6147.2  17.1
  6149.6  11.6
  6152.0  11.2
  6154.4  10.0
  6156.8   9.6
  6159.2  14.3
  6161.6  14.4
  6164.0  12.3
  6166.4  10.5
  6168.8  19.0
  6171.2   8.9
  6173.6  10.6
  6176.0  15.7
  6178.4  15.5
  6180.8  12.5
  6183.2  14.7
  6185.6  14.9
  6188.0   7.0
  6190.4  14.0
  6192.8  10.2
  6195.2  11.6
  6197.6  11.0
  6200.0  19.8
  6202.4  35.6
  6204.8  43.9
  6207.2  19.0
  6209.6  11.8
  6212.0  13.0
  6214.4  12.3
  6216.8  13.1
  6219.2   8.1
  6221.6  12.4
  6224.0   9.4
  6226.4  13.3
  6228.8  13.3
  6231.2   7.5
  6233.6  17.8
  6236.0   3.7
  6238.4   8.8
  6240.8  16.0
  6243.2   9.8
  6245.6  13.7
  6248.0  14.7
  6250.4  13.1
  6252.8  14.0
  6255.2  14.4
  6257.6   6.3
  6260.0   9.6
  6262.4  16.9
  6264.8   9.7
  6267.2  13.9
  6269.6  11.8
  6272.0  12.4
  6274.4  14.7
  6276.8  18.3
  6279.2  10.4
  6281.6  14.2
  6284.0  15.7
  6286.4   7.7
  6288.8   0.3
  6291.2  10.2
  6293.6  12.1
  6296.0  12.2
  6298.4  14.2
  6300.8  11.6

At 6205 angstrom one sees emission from [O III] 5007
